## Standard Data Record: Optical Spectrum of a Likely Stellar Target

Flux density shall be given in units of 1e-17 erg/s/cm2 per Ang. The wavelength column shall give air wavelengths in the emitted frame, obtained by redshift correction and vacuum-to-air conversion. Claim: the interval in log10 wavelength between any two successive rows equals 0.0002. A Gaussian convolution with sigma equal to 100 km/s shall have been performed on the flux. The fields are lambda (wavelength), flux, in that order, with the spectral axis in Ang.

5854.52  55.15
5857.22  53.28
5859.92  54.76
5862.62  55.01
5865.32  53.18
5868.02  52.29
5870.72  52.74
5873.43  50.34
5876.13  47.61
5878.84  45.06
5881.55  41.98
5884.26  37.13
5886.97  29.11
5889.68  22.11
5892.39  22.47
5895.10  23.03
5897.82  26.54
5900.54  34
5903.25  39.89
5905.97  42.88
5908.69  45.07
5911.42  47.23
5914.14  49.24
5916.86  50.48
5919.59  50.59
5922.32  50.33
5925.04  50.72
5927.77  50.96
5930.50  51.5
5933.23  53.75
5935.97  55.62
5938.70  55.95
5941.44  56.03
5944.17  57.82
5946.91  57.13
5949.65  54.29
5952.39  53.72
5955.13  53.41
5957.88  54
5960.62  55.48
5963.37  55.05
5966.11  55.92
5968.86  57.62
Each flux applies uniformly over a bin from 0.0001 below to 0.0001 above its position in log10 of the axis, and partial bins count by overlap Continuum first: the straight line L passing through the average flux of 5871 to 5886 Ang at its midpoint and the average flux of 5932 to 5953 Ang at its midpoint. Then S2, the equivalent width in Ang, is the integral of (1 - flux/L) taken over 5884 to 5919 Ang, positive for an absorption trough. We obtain 8.97 Ang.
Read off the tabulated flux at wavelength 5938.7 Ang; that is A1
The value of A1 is 55.95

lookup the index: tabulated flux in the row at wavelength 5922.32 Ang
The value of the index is 50.33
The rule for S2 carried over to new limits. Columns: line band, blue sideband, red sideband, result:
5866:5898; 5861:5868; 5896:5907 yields 5.32 Ang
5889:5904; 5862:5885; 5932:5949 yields 6.85 Ang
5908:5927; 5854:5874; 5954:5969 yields 1.75 Ang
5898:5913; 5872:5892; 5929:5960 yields 1.31 Ang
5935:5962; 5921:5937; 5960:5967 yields -0.68 Ang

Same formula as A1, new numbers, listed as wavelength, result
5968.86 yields 57.62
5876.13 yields 47.61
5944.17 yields 57.82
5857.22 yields 53.28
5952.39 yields 53.72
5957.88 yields 54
